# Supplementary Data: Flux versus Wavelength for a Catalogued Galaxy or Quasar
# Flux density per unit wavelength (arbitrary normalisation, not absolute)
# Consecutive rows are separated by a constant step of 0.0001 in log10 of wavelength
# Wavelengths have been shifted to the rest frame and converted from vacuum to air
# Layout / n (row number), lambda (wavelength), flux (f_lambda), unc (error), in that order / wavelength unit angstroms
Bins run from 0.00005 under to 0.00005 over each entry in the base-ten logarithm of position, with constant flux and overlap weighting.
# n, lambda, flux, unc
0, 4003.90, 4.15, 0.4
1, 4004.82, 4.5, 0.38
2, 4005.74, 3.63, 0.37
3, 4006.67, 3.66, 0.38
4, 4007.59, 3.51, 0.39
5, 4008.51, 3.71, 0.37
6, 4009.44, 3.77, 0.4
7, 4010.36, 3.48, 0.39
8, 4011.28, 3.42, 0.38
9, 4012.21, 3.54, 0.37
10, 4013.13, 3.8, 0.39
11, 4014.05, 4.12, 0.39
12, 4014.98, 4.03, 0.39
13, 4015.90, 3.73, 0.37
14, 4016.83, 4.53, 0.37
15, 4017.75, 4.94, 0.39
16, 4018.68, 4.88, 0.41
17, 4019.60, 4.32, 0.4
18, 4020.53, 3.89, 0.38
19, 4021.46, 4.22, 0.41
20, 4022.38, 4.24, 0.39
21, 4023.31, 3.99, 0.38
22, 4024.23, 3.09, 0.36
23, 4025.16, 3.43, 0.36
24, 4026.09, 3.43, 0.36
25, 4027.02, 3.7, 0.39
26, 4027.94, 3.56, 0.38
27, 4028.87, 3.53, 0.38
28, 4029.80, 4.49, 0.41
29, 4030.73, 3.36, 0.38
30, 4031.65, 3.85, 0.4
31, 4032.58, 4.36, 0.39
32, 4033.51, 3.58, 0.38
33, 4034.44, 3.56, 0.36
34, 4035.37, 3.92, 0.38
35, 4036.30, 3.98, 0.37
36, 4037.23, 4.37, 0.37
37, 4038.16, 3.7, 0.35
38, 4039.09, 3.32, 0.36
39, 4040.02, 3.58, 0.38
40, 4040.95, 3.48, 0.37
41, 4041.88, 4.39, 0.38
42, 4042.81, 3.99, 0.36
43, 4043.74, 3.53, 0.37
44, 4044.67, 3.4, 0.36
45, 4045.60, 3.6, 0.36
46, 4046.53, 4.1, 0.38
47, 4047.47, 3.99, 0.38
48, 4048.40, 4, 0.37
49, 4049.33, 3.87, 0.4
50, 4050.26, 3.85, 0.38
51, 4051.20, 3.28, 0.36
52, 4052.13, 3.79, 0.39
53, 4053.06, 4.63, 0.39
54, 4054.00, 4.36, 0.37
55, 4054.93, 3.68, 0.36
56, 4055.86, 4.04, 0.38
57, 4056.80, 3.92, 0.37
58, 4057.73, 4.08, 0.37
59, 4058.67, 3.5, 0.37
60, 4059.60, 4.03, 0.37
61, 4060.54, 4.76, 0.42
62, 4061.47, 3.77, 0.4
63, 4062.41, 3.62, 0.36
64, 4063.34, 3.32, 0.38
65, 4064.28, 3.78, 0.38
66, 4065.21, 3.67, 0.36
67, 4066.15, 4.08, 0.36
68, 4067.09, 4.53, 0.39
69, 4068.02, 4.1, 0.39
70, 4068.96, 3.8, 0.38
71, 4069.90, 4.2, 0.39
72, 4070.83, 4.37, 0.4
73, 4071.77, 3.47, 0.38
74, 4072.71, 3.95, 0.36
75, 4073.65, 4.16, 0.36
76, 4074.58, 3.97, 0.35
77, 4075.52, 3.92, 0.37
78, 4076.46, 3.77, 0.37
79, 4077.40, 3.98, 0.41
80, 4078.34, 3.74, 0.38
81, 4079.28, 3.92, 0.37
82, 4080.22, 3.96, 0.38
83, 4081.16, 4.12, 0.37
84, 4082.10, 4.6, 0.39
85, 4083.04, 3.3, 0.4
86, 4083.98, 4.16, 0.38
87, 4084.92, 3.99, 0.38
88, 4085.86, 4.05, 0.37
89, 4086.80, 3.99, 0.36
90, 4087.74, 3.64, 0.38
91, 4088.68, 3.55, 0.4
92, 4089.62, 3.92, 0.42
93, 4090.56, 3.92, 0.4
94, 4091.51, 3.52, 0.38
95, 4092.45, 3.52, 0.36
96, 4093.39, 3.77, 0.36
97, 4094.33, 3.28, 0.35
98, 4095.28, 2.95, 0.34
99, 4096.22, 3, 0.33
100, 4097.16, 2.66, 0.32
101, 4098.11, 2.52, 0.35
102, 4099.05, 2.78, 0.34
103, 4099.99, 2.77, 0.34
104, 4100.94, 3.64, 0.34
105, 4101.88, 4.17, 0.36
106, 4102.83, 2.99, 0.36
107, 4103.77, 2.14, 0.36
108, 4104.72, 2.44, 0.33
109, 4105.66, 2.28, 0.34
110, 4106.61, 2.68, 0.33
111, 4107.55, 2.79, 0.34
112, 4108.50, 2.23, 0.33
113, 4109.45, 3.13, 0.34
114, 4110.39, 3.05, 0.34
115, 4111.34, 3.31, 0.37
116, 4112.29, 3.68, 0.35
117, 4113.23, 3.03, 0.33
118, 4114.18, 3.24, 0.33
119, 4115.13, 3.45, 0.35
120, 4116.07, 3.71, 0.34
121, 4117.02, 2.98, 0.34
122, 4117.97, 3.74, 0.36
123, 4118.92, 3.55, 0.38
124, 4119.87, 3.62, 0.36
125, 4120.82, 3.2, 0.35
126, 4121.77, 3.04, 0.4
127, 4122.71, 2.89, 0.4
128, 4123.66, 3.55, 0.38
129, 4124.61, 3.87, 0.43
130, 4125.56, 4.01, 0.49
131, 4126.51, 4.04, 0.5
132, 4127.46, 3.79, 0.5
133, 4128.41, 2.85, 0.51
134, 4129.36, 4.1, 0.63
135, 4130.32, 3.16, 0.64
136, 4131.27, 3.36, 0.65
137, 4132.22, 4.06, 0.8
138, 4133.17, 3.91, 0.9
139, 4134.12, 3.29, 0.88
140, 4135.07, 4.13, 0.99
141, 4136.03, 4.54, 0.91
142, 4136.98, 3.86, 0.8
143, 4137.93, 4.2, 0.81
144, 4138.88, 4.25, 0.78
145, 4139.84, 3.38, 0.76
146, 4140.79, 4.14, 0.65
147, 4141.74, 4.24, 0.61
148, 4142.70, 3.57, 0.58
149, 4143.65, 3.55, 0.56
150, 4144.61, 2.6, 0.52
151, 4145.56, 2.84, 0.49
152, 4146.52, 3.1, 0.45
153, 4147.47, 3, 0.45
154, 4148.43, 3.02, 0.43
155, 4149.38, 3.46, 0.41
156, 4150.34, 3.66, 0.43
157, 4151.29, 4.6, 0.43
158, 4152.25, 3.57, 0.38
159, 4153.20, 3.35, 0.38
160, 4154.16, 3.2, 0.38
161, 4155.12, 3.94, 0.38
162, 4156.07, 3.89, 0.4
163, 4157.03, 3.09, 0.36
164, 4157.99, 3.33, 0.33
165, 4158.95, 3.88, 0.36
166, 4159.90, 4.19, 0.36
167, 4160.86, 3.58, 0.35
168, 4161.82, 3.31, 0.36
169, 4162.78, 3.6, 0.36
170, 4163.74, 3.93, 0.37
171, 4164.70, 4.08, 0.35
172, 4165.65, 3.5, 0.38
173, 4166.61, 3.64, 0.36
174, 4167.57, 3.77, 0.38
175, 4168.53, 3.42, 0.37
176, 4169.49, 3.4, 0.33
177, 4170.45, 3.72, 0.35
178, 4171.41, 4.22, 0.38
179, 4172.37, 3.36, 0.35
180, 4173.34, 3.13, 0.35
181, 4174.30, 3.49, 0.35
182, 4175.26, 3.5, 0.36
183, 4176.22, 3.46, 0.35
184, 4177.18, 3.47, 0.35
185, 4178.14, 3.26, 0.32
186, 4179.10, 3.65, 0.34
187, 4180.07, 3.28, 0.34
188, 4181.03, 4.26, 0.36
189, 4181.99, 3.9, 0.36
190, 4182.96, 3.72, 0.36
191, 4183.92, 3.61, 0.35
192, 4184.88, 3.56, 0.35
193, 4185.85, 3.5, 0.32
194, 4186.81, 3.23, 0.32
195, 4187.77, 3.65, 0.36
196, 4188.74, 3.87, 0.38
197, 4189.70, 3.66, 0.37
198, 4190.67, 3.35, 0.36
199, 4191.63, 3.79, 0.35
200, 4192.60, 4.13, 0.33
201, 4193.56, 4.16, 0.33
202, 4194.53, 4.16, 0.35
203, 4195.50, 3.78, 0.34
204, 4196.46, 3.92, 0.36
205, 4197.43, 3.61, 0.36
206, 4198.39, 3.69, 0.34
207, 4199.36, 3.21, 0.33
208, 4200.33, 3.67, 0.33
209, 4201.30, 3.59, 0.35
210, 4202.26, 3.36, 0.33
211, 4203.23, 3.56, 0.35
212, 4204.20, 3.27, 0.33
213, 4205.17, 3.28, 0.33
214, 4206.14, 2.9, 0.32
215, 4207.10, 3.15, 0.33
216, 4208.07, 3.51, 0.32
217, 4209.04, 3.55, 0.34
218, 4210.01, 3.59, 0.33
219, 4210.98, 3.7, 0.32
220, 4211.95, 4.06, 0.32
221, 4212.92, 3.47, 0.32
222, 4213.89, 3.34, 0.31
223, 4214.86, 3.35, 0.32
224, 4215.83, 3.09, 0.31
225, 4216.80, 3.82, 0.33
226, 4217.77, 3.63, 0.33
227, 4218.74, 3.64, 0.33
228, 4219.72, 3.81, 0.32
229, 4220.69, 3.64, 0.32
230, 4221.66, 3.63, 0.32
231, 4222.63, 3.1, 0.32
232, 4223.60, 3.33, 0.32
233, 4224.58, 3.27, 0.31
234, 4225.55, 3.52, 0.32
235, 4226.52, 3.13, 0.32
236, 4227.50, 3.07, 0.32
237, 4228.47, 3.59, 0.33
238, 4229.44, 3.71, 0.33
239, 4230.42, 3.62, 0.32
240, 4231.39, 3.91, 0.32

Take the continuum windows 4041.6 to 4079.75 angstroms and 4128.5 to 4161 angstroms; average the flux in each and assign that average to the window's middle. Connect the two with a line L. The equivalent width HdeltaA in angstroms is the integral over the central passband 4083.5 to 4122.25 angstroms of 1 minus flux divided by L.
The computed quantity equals 5.2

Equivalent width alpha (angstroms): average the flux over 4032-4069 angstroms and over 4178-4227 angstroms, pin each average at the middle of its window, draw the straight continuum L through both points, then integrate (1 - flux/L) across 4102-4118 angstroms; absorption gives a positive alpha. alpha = 3.2 angstroms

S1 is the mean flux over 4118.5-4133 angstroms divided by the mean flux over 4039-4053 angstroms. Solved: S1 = 0.9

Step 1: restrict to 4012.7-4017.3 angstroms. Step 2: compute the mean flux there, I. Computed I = 4.05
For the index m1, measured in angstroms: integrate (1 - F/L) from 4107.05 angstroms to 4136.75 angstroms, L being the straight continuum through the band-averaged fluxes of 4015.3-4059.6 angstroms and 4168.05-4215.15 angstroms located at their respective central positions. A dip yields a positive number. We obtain 2.1 angstroms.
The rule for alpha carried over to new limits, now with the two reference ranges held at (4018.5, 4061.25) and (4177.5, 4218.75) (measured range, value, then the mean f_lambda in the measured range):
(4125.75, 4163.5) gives 0.5 angstroms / 3.64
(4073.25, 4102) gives 1.1 angstroms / 3.65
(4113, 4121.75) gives 0.8 angstroms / 3.38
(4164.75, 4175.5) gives 0.2 angstroms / 3.58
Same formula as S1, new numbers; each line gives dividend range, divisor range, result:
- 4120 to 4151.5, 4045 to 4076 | 0.91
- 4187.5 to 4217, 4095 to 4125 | 1.16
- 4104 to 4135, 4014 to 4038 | 0.84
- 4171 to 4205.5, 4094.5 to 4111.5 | 1.27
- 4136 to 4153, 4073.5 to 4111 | 1.06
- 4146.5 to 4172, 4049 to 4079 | 0.92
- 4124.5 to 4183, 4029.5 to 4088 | 0.93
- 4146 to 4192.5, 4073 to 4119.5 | 1.05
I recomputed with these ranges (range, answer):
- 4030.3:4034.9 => 3.75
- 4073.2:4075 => 4.08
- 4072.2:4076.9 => 3.95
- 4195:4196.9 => 3.85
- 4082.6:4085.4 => 3.83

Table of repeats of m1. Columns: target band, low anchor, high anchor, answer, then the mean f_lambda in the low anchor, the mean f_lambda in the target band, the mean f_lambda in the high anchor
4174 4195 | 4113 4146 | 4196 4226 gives -0.85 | 3.6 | 3.67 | 3.49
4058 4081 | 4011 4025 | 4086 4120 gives -2.57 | 4.04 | 3.94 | 3.22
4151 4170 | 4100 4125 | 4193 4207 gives -1.50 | 3.16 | 3.65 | 3.58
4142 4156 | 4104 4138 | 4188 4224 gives 0.15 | 3.39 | 3.42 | 3.58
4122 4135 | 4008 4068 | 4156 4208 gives 0.33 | 3.88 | 3.61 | 3.6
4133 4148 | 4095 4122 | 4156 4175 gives -1.27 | 3.06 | 3.65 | 3.62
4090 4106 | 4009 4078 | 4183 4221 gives 2.96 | 3.9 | 3.09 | 3.59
